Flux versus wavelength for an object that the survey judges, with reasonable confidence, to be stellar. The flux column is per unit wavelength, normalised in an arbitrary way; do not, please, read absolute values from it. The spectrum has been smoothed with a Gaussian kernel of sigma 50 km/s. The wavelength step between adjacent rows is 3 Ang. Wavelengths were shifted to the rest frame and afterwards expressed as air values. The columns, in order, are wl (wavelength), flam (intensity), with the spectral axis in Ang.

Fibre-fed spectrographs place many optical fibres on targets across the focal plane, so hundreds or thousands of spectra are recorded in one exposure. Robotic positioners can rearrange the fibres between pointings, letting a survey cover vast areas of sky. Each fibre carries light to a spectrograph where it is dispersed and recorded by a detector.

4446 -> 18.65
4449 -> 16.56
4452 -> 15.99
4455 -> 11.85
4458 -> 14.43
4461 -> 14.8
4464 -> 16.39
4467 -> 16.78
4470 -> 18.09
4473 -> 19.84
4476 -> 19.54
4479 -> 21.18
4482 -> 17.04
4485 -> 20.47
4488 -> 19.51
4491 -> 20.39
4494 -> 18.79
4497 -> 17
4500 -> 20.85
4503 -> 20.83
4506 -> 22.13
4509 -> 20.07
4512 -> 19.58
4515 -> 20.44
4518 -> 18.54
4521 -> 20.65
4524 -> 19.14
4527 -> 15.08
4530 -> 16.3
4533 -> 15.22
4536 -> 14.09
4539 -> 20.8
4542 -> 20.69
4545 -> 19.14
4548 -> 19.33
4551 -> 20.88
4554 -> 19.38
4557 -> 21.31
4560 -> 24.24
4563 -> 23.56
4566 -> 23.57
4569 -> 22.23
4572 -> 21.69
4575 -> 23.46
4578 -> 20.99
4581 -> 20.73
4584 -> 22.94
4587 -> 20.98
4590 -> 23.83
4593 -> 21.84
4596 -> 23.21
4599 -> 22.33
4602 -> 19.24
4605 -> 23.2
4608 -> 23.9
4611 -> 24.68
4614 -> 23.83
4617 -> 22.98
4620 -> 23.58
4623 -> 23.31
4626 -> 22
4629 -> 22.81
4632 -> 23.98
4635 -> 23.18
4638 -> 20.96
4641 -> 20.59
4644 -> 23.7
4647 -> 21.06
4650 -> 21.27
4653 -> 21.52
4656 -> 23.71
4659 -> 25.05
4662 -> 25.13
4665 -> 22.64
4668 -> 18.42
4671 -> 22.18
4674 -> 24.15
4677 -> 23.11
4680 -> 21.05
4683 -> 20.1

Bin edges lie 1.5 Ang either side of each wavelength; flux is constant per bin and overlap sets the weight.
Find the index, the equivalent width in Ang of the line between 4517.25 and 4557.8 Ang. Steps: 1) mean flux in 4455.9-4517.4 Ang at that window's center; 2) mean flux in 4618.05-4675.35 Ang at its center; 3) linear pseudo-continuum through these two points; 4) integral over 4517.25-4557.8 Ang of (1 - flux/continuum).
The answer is 3.0 Ang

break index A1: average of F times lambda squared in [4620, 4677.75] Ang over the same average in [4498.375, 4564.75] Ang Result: 1.21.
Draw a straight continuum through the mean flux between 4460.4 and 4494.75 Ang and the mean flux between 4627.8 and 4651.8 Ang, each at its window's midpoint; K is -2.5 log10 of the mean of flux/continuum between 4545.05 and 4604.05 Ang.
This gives -0.054 mag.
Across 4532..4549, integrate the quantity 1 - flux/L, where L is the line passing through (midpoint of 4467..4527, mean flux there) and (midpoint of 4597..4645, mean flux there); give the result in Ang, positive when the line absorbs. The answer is 2.0 Ang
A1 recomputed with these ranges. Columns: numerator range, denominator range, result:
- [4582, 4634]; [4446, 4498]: 1.38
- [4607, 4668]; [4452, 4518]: 1.32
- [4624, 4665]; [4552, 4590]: 1.06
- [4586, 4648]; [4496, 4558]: 1.23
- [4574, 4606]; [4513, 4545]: 1.25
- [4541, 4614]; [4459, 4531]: 1.21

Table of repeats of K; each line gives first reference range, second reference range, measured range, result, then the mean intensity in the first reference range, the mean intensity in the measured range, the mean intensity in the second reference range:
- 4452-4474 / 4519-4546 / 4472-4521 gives -0.17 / 15.9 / 19.8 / 17.9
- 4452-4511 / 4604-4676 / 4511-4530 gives 0.04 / 18.4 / 18.7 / 22.8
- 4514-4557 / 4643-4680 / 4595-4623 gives -0.10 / 18.6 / 23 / 22.6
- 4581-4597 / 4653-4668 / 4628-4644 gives 0.03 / 22.4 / 22.4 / 23.3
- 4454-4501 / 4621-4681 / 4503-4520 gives -0.08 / 18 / 20.2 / 22.5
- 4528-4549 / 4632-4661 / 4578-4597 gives -0.11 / 17.8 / 22.1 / 22.5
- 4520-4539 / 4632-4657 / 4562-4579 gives -0.20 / 17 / 22.6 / 22.1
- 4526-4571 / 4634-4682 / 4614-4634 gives -0.08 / 19.8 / 23.2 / 22.3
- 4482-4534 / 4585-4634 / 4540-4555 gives 0.03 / 19.1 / 19.9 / 22.9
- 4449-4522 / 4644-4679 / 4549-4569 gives -0.10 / 18.5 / 22.1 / 22.6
